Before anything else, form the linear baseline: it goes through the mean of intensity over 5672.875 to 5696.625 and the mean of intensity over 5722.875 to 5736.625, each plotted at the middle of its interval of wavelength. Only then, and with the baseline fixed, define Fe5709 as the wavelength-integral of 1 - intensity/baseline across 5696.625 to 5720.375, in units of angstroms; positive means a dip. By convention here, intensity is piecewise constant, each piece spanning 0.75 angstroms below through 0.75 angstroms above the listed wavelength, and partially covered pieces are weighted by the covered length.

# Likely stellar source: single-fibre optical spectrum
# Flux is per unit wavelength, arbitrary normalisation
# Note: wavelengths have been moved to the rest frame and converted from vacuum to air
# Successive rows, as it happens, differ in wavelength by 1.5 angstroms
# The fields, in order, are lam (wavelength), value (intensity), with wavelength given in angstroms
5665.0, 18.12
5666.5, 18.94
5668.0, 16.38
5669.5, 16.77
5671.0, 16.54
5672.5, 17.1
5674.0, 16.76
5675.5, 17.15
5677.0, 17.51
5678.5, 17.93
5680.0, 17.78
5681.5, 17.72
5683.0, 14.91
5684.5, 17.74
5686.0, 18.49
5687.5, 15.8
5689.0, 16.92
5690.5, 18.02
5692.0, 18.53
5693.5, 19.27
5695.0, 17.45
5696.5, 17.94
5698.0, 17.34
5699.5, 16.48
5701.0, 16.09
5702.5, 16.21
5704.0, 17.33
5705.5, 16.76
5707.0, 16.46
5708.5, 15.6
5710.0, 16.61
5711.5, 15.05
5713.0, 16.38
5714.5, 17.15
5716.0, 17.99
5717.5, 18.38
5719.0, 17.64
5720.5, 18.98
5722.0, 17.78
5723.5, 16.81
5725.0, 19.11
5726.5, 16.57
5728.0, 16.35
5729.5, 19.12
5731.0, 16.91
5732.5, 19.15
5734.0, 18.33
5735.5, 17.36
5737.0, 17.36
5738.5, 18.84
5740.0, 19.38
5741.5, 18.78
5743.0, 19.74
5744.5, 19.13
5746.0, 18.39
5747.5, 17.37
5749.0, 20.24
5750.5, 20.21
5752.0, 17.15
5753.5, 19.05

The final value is 1.0 angstroms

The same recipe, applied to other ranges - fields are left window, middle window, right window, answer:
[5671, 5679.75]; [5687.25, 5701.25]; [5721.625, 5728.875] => -0.17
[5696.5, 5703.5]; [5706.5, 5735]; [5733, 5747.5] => 0.42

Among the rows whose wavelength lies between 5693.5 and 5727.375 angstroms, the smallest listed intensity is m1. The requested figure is 15.05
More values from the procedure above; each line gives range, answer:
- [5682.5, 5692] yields 14.91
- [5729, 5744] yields 16.91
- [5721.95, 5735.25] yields 16.35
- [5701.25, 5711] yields 15.6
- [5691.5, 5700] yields 16.48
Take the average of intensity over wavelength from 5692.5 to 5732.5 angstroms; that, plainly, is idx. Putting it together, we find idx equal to 17.3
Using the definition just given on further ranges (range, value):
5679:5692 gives 17.3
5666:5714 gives 17.1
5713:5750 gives 18.2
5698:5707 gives 16.6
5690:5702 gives 17.6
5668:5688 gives 17.1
